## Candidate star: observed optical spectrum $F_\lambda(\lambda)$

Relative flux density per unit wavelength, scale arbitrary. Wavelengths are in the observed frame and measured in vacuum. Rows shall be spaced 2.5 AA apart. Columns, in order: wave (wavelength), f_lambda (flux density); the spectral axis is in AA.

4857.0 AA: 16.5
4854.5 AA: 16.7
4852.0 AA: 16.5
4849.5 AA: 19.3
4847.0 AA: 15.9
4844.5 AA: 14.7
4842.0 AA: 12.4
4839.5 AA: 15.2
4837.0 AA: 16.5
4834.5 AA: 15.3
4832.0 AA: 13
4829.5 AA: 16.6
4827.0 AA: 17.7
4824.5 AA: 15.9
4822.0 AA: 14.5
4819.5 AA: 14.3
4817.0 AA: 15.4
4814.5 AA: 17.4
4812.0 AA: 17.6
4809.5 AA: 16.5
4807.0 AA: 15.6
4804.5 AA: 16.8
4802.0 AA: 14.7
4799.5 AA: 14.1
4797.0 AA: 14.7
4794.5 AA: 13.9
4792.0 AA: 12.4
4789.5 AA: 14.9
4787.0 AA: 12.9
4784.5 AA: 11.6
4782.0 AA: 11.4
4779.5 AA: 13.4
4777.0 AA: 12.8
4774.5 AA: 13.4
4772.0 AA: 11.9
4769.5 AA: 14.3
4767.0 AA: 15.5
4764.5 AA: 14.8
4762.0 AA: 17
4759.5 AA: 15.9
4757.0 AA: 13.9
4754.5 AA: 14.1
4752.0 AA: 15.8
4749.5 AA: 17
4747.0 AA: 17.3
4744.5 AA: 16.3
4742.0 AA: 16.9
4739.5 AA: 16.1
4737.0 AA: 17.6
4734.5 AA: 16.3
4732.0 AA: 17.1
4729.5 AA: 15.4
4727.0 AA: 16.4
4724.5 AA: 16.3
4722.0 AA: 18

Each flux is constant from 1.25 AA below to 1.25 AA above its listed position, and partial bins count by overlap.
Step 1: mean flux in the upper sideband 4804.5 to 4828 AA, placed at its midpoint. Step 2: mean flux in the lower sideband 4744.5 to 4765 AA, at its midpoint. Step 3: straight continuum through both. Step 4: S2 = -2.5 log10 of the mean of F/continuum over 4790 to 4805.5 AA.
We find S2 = 0.11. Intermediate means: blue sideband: 15.8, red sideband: 16.1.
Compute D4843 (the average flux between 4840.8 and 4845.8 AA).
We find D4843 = 13.6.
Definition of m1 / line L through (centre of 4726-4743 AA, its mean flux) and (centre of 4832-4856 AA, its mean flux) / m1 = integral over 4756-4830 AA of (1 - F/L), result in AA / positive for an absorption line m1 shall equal 6.3 AA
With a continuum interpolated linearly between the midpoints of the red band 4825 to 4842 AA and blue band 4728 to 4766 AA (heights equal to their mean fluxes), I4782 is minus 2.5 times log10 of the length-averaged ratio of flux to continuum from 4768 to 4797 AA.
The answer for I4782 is 0.208 mag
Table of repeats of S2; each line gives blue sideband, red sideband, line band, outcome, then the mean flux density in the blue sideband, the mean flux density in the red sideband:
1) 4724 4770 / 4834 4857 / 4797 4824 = 0.02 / 16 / 15.9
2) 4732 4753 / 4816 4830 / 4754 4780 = 0.15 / 16.7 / 15.7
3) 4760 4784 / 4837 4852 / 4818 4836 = -0.01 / 13.8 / 15.7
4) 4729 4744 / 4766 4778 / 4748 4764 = -0.05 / 16.6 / 13.6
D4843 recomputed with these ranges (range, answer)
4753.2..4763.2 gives 15.2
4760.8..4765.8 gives 15.9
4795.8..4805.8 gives 15.1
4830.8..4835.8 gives 14.2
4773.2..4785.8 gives 12.5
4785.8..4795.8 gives 13.5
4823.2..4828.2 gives 16.8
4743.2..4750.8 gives 16.9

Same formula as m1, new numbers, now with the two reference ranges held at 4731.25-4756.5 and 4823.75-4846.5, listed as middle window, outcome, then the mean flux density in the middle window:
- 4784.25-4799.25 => 2.1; 13.6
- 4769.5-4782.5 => 2.6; 12.8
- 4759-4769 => 0.3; 15.7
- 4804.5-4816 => -0.9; 16.7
